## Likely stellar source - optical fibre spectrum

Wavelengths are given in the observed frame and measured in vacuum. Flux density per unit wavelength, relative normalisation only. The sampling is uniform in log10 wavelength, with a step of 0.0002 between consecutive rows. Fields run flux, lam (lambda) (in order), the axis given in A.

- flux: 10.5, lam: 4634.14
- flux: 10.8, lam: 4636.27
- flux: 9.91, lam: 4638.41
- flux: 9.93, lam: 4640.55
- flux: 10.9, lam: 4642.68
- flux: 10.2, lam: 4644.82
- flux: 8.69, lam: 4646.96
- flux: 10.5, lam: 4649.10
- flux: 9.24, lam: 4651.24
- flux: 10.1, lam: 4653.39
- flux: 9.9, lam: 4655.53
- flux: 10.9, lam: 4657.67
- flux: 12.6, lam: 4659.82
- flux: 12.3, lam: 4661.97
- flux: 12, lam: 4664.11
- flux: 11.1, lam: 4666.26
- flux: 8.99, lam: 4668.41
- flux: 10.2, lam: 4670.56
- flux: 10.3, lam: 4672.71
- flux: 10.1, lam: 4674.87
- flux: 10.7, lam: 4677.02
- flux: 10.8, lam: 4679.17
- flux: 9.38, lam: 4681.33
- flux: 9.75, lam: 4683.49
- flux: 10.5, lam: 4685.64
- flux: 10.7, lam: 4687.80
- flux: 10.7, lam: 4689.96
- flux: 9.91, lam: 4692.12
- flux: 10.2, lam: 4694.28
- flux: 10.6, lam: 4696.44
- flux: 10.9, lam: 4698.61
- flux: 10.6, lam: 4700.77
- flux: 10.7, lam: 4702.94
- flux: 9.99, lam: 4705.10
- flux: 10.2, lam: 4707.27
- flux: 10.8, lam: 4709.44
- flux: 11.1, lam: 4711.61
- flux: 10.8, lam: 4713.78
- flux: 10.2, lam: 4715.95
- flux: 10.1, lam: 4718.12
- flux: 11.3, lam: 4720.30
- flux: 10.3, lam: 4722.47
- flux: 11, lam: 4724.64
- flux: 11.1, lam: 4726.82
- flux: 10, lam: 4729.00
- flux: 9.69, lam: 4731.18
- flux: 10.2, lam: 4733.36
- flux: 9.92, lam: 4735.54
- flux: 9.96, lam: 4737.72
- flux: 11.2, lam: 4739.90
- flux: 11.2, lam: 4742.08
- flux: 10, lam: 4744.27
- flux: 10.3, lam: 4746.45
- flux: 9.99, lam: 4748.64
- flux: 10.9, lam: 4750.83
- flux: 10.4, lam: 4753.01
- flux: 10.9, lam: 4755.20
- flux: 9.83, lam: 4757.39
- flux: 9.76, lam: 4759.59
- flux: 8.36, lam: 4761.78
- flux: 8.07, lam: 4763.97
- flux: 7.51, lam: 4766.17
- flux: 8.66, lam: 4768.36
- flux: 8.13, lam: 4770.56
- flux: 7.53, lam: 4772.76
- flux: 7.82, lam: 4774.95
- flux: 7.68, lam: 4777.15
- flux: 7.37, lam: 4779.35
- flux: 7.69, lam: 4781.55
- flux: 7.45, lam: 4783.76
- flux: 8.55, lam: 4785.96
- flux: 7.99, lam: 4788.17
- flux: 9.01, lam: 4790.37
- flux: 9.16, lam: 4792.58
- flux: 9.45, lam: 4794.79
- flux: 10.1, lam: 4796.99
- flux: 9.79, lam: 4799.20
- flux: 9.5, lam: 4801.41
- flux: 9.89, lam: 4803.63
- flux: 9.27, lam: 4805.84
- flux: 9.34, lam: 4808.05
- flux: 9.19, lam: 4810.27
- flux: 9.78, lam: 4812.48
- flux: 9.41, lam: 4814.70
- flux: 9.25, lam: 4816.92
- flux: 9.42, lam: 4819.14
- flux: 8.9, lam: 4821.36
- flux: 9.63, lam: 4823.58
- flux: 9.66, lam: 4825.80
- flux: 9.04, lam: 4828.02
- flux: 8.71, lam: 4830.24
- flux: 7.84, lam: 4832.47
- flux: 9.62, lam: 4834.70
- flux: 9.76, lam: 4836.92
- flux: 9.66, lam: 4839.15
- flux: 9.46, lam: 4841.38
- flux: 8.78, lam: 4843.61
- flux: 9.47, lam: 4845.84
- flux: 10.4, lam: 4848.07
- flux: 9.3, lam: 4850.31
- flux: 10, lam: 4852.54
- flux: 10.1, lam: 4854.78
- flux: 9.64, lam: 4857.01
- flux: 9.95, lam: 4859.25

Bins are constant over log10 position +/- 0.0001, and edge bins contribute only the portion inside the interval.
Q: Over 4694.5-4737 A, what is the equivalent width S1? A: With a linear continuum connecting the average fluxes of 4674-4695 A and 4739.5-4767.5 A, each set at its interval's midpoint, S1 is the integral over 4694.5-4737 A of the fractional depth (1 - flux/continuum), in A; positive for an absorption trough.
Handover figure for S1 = -1.73 A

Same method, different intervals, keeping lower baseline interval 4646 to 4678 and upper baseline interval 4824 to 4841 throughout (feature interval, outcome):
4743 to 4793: 4.6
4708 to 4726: -1.1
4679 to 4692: 0.1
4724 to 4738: -0.4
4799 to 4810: -0.1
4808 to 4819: 0.0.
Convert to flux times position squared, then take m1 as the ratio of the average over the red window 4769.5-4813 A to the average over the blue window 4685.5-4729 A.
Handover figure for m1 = 0.86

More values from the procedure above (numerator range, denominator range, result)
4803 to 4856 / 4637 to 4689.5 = 0.97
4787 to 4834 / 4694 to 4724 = 0.91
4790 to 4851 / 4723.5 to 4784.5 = 1.03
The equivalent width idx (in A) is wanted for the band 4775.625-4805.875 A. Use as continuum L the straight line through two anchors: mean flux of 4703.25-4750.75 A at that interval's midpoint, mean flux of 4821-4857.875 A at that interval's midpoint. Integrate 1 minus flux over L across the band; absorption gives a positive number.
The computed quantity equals 3.41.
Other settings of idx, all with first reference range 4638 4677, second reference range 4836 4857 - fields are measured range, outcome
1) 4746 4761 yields -0.3 A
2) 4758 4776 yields 3.1 A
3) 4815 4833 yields 1.2 A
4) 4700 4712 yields -0.3 A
